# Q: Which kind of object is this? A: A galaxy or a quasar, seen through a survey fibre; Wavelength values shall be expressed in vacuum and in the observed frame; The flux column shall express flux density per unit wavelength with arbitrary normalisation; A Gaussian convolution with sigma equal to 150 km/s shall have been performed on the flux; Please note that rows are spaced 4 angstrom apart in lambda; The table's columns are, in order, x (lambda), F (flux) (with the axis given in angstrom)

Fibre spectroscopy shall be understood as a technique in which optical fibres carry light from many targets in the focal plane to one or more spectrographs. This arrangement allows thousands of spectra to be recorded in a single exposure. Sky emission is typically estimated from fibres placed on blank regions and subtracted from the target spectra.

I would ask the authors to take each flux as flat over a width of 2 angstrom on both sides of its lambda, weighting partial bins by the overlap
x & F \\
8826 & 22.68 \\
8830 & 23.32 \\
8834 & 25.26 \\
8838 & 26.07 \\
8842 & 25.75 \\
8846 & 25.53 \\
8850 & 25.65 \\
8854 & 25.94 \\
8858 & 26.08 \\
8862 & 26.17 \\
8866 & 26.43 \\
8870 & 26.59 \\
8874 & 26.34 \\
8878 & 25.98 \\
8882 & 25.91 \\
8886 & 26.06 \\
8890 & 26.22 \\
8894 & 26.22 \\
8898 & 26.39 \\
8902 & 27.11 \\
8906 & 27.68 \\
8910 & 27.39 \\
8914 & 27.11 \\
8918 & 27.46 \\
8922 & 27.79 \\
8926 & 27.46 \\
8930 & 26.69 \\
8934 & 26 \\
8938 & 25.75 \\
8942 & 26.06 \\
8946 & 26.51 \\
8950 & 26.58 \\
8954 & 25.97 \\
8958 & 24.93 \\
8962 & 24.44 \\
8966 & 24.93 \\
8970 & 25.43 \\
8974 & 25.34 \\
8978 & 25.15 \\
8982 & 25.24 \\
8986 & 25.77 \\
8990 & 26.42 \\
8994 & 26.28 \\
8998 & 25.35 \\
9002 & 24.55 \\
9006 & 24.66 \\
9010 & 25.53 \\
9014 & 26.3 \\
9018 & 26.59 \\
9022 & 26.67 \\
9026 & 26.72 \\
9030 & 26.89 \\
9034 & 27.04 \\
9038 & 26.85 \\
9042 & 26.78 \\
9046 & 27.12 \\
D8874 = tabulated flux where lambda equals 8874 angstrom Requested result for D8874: 26.34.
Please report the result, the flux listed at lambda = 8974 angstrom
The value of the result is 25.34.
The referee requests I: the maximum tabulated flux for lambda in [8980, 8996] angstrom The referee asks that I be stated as 26.42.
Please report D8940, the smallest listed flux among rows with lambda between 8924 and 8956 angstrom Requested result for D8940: 25.75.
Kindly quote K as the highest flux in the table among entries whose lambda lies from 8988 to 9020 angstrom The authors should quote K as 26.59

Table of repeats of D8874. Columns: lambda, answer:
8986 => 25.77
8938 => 25.75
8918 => 27.46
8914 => 27.11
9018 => 26.59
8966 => 24.93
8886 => 26.06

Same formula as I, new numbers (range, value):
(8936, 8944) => 26.06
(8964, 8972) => 25.43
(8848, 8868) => 26.43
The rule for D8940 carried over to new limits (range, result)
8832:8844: 25.26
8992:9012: 24.55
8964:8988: 24.93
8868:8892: 25.91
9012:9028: 26.3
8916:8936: 26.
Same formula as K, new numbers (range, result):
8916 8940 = 27.79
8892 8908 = 27.68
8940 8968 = 26.58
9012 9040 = 27.04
